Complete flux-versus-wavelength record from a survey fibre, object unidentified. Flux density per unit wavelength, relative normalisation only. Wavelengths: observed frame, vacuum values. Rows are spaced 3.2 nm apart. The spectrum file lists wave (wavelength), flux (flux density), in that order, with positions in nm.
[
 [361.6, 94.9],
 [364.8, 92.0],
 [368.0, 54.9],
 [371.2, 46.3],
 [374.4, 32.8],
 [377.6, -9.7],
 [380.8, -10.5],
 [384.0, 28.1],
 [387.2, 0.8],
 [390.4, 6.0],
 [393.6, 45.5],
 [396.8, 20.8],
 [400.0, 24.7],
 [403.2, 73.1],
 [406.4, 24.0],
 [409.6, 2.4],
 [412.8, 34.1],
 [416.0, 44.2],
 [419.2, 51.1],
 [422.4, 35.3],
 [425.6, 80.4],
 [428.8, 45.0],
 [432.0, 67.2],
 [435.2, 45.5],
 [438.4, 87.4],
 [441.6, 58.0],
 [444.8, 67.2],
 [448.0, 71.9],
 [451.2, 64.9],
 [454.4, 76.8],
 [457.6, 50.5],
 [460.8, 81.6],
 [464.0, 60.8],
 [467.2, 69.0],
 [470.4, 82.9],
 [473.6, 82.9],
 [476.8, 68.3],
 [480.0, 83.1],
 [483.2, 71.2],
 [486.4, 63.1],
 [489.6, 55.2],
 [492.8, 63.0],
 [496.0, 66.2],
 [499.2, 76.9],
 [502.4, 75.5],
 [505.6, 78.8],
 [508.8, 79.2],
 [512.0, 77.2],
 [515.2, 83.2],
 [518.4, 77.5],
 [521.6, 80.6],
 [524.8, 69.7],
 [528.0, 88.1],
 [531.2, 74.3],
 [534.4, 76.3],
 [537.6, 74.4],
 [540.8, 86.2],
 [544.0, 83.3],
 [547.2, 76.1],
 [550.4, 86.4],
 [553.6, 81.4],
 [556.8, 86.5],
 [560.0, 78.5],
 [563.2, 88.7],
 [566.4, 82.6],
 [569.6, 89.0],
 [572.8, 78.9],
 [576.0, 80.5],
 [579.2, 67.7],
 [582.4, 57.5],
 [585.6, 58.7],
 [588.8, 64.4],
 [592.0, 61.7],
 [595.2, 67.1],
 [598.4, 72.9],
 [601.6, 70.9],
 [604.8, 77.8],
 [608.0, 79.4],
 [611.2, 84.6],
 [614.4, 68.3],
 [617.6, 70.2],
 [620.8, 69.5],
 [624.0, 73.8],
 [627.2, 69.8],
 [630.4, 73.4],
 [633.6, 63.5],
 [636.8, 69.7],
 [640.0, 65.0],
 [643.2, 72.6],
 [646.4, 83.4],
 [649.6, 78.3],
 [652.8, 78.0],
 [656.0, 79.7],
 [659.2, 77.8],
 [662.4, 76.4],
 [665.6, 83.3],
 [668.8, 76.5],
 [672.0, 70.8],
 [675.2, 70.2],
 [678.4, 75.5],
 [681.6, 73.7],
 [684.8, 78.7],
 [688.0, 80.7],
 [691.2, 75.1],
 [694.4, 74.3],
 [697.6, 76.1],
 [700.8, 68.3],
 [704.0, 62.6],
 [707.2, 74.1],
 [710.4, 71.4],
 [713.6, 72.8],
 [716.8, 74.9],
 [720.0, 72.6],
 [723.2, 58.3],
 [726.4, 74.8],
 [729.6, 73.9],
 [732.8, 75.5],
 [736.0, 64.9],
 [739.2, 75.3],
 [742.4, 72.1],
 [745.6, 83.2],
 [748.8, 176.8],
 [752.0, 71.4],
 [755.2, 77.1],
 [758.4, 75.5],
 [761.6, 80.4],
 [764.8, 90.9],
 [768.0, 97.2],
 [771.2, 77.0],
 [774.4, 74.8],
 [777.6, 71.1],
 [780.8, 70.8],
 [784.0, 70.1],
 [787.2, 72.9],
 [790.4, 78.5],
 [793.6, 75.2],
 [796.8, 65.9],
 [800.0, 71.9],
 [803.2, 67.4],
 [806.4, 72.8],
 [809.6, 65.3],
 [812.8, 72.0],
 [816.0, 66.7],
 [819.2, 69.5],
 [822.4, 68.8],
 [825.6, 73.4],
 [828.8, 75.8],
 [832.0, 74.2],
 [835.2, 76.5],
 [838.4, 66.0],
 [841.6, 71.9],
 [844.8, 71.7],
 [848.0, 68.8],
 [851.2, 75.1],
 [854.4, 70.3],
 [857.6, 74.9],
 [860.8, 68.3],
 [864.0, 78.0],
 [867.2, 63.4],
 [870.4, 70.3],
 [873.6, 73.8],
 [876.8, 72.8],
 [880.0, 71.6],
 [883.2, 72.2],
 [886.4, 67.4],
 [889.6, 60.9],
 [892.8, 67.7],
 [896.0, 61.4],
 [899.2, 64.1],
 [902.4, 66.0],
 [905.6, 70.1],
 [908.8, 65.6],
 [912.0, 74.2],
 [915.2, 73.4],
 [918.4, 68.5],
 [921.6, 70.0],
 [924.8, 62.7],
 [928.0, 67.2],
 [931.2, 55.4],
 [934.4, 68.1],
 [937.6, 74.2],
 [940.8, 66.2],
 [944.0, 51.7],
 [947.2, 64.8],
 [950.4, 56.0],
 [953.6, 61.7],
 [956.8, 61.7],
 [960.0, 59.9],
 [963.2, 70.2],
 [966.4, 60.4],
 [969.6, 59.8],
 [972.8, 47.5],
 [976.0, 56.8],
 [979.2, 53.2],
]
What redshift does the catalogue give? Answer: 0.139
